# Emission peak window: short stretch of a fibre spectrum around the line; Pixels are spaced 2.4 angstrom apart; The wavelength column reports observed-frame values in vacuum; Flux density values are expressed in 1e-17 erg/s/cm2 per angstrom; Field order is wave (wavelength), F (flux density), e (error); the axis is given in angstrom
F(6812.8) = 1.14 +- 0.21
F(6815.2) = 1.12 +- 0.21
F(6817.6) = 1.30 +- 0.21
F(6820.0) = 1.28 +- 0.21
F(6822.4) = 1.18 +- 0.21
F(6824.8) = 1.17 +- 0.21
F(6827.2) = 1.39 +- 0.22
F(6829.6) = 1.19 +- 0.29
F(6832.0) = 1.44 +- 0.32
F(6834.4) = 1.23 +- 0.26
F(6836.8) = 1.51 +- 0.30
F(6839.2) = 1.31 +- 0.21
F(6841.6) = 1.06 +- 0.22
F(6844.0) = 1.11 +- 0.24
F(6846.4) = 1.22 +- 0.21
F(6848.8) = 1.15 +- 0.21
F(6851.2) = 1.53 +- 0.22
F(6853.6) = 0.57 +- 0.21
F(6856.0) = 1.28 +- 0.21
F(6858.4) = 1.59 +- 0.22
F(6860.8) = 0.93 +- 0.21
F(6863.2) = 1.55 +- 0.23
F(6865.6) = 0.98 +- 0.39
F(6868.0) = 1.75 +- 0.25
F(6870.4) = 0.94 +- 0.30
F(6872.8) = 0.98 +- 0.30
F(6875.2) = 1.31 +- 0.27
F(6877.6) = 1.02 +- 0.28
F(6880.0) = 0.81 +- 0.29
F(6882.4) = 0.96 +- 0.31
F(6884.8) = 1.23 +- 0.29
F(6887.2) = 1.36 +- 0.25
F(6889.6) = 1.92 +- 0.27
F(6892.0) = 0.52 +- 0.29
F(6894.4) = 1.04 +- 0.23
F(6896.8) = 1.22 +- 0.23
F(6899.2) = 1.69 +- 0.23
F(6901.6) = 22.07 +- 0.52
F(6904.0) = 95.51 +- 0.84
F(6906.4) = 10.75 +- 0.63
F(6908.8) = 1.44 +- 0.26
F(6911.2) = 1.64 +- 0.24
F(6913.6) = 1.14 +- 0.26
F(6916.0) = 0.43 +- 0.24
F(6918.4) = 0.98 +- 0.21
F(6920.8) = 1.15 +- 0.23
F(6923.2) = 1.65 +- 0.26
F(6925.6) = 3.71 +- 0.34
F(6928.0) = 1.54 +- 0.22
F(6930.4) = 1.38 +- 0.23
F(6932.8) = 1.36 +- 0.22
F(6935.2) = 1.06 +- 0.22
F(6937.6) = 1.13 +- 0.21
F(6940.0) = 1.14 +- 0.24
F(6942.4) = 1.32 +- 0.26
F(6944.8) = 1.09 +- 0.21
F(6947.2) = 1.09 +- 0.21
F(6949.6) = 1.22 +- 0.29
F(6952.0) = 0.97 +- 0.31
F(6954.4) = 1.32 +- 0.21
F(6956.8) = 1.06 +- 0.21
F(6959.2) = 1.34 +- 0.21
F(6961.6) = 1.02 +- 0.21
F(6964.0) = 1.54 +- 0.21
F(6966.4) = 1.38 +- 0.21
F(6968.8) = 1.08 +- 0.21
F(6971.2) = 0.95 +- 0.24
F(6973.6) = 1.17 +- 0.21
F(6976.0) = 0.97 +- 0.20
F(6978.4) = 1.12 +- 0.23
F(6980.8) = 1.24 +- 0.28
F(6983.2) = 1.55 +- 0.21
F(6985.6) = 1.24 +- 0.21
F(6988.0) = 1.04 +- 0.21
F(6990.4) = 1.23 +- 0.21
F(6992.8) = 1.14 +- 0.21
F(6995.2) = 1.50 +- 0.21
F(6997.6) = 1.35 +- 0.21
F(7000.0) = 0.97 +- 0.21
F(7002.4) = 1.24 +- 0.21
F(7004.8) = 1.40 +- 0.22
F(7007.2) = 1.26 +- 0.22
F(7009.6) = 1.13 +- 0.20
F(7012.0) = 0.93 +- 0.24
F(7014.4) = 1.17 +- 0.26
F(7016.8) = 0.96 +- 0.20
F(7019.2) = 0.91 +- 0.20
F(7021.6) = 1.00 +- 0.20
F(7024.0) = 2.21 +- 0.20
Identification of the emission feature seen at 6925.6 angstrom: [N II] 6583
